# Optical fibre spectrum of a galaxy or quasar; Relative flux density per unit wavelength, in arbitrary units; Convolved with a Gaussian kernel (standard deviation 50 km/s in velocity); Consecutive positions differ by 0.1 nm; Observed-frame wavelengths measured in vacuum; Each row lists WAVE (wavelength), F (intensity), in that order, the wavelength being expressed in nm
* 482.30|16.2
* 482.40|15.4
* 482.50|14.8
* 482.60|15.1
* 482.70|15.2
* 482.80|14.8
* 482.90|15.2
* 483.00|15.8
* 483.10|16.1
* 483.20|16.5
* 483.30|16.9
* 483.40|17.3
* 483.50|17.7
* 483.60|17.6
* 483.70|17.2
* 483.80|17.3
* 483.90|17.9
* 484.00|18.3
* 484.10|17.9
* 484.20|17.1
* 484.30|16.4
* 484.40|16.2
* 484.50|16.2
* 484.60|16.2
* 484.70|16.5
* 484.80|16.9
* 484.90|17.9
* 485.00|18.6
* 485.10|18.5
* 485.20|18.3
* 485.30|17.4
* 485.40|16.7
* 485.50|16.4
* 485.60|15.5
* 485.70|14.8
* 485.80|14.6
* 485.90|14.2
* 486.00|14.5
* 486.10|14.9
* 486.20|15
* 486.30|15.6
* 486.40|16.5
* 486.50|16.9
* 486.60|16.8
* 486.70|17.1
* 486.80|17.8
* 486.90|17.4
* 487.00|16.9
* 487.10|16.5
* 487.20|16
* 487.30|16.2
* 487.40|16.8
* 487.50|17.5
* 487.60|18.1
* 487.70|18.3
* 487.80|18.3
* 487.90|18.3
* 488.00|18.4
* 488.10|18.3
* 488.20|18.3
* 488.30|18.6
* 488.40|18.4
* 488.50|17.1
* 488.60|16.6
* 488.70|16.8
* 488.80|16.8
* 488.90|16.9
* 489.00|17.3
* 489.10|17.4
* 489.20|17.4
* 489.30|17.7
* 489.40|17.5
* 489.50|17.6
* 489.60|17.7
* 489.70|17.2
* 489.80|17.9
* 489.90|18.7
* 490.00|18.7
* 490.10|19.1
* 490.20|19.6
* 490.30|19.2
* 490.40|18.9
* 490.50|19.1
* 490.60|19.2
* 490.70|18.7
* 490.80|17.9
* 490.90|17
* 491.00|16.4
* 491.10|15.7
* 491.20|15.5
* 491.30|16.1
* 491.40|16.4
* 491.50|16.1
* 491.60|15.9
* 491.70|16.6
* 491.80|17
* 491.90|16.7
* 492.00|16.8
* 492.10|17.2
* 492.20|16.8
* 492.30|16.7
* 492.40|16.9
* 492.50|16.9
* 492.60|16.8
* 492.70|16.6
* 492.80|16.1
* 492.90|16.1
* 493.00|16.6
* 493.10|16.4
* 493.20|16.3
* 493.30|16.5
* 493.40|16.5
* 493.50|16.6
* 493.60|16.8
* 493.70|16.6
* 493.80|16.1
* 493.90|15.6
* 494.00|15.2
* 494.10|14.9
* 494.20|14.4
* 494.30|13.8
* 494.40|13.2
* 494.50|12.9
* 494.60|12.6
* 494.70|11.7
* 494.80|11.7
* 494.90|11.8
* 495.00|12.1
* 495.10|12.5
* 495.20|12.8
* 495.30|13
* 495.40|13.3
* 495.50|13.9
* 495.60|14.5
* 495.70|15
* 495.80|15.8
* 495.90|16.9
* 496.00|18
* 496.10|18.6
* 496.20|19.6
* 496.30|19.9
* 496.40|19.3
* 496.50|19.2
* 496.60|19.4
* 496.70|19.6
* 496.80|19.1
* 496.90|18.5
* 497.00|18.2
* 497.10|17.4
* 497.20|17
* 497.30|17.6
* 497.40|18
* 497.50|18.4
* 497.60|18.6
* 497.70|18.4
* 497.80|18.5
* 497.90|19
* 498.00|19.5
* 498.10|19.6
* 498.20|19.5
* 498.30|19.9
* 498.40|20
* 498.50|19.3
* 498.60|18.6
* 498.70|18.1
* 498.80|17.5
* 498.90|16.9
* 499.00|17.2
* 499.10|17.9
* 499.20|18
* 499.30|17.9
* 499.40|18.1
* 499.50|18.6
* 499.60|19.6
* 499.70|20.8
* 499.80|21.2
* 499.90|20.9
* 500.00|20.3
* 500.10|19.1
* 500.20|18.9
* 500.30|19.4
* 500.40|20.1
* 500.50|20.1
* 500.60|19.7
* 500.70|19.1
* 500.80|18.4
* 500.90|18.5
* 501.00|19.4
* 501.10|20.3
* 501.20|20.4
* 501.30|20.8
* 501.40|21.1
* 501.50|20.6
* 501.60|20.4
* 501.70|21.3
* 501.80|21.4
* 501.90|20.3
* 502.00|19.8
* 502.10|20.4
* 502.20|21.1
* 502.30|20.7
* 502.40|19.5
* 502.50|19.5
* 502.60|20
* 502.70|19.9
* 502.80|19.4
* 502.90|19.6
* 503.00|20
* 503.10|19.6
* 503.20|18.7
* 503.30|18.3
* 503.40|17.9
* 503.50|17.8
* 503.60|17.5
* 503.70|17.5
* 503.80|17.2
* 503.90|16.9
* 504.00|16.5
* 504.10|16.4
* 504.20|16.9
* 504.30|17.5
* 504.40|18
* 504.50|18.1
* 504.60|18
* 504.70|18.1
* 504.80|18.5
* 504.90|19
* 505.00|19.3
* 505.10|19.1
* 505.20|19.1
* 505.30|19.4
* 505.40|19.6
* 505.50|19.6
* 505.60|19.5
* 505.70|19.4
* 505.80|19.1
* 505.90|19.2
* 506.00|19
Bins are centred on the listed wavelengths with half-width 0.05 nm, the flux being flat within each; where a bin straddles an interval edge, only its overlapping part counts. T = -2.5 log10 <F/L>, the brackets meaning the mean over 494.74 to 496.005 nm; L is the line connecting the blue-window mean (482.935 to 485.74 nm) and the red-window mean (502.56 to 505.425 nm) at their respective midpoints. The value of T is 0.28 mag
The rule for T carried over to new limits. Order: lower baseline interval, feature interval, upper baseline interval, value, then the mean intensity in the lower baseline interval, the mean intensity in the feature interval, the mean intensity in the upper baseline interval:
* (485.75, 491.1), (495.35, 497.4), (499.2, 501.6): 0.08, 17.4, 17.6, 19.7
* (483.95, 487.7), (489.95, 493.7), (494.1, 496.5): -0.11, 16.6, 17.1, 14.8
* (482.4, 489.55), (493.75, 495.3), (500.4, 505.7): 0.32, 16.8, 13.4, 19.2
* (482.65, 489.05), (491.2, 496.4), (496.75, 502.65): 0.17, 16.9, 15.6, 19.3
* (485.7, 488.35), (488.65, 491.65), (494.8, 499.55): -0.04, 16.8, 17.5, 17.4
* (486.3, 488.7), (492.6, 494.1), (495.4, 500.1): 0.11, 17.4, 16.3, 18.4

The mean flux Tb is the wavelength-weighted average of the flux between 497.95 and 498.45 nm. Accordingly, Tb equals 19.7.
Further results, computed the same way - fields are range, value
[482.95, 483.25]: 16.1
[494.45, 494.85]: 12.2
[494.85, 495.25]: 12.3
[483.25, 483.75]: 17.3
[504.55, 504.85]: 18.2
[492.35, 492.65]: 16.9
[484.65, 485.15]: 17.7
